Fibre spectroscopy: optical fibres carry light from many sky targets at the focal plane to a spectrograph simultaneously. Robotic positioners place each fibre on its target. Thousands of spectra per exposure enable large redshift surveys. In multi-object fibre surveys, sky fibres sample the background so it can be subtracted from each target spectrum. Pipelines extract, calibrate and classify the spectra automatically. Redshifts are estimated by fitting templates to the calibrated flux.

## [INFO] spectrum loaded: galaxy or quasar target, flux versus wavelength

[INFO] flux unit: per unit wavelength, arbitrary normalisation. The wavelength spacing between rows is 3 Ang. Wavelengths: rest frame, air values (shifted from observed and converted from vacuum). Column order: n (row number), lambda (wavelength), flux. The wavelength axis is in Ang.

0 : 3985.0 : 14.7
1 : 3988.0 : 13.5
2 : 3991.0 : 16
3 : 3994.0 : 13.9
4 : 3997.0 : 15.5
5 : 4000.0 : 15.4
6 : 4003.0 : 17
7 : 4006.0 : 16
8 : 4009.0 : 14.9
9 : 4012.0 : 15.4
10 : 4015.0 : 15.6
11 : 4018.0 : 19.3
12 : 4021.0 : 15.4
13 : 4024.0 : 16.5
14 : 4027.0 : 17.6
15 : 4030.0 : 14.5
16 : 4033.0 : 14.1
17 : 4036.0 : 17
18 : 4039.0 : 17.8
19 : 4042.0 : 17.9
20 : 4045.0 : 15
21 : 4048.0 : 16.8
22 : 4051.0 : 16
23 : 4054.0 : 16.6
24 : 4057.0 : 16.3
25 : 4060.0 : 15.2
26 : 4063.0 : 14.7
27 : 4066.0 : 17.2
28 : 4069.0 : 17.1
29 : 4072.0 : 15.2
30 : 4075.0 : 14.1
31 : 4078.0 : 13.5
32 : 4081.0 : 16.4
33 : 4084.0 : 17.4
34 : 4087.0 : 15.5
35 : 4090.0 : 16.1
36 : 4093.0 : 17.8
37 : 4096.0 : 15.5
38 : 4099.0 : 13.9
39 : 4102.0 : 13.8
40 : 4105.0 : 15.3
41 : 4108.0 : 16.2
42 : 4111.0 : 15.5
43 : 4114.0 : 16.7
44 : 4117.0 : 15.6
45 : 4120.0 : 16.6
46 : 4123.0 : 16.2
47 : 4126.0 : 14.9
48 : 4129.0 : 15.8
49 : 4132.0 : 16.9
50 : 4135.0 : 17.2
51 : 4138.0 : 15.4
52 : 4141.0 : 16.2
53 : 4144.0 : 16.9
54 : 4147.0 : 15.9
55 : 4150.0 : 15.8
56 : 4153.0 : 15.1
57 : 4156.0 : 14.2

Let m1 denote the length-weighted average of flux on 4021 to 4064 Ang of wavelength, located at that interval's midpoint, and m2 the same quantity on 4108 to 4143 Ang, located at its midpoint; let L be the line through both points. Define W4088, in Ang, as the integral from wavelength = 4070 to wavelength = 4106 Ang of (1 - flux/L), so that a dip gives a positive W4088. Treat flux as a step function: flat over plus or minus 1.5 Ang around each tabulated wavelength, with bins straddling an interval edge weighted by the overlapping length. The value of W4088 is 1.6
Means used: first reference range 16.1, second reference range 16.1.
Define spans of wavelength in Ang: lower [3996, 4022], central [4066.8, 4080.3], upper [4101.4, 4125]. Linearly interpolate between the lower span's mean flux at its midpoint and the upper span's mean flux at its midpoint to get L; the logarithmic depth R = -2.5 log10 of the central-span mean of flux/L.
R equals 0.05 mag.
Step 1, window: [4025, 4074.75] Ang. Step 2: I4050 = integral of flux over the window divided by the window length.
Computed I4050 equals 16.1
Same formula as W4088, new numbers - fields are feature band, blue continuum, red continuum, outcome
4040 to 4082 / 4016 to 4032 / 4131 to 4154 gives 1.4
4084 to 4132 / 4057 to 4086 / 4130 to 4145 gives 1.0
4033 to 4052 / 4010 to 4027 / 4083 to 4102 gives -0.3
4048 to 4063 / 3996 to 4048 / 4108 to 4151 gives 0.2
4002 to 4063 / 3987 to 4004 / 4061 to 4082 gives -3.5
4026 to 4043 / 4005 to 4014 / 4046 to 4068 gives -0.7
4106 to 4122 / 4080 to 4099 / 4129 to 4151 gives 0.2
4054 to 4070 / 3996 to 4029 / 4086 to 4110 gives -0.3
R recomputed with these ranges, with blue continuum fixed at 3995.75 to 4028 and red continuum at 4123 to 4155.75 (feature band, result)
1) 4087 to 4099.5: 0.01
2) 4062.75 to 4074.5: 0.00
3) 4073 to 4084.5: 0.06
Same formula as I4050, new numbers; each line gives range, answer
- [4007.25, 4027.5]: 16.3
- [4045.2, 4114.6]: 15.7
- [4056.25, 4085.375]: 15.7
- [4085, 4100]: 15.9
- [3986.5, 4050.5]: 16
